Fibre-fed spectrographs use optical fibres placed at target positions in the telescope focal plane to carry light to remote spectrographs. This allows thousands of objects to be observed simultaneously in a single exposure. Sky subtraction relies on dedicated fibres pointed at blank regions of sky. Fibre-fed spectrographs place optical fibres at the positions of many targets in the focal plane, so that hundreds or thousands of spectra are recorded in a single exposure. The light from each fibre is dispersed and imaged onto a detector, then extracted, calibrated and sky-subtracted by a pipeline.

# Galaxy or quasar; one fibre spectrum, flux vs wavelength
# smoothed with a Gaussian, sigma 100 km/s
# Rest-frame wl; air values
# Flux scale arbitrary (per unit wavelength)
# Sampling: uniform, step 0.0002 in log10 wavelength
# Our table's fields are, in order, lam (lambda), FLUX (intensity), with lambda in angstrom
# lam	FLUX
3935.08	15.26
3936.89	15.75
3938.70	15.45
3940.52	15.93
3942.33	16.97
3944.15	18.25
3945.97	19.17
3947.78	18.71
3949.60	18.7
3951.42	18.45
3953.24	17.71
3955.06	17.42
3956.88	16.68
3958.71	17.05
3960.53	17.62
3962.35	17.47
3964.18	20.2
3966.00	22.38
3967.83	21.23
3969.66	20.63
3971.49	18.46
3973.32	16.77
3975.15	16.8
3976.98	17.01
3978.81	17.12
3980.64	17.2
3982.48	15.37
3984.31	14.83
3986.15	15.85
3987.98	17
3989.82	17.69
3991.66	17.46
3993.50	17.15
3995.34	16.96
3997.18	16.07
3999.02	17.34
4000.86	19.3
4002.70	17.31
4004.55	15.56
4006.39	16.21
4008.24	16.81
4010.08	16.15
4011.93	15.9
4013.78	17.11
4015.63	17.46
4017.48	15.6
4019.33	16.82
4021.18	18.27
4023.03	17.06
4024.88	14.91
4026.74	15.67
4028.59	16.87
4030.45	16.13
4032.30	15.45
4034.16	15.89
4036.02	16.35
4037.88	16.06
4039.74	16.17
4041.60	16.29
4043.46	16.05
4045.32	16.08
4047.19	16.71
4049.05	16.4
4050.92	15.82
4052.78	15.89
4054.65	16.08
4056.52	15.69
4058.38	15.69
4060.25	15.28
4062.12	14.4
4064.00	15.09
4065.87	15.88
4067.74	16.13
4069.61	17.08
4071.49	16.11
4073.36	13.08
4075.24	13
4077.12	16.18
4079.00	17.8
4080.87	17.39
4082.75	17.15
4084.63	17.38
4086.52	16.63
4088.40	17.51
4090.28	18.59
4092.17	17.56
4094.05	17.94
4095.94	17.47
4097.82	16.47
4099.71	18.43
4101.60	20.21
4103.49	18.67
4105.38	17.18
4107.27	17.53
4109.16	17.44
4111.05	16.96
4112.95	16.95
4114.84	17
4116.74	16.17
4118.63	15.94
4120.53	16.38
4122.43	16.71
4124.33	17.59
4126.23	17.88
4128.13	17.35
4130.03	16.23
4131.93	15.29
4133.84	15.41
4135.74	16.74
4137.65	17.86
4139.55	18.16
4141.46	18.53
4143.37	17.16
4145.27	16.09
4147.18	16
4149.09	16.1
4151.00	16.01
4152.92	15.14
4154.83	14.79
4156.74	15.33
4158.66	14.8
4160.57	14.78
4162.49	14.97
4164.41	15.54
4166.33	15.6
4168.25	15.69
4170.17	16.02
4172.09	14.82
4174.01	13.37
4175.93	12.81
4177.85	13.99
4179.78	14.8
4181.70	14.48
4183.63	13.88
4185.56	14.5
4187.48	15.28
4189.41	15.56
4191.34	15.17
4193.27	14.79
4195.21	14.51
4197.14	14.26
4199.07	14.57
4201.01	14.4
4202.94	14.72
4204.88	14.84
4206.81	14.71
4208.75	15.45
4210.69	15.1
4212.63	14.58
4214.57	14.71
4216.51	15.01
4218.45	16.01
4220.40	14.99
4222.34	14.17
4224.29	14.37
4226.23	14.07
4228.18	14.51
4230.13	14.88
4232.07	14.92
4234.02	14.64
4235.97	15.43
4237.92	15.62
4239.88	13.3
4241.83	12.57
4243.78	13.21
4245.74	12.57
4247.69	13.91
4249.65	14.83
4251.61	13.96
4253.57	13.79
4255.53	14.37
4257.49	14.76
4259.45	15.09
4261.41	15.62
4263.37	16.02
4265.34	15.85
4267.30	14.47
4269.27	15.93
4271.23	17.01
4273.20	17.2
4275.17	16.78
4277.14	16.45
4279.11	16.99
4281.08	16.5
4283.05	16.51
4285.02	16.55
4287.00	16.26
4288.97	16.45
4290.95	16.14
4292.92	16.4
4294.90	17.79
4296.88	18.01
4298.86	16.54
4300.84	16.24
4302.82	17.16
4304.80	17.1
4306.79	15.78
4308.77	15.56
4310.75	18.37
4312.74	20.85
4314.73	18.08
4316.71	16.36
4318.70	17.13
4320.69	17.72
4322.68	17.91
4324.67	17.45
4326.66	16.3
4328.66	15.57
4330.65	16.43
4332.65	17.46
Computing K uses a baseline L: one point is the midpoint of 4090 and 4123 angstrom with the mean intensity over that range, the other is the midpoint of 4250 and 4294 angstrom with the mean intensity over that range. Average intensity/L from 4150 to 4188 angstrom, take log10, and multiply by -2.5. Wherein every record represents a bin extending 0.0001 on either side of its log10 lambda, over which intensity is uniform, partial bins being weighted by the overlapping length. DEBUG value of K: 0.137 mag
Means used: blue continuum 17.4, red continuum 15.9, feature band 14.8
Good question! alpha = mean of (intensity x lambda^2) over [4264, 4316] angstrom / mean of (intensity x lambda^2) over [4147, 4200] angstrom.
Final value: 1.2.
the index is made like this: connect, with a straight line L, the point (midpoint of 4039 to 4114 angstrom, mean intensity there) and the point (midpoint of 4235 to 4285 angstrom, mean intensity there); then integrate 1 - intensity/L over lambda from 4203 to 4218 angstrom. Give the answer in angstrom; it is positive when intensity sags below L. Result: 0.60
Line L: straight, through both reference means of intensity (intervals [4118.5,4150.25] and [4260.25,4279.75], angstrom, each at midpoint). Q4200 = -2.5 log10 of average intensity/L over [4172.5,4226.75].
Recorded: 0.13 mag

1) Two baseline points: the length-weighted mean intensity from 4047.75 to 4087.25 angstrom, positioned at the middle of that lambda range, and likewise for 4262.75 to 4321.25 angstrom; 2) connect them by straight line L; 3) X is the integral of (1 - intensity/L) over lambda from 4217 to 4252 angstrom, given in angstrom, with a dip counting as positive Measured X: 4.7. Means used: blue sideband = 15.9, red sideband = 16.8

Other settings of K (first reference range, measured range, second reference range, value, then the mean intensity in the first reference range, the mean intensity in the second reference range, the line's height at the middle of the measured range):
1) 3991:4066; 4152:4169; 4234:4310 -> 0.05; 16.3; 15.7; 16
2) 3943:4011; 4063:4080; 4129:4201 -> 0.06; 17.6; 15.4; 16.5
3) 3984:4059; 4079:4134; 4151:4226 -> -0.11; 16.5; 14.8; 15.6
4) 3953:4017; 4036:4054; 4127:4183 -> 0.04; 17.4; 15.6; 16.8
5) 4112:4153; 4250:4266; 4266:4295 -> 0.11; 16.7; 16.5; 16.5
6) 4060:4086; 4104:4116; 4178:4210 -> -0.11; 15.9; 14.7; 15.5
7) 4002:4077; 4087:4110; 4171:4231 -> -0.16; 16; 14.6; 15.5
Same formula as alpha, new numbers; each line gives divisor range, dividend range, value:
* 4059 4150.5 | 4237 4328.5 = 1.04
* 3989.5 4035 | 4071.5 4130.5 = 1.07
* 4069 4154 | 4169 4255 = 0.90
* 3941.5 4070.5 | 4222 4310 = 1.04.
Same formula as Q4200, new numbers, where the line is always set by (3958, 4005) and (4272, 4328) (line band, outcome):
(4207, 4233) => 0.159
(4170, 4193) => 0.187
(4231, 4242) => 0.177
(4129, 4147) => 0.033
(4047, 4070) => 0.109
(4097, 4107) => -0.047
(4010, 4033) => 0.071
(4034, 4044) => 0.088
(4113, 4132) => 0.040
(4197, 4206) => 0.178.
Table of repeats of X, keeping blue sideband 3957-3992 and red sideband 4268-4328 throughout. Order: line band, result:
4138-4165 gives 2.1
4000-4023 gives 1.0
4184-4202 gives 2.6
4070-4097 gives 1.2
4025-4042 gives 1.5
